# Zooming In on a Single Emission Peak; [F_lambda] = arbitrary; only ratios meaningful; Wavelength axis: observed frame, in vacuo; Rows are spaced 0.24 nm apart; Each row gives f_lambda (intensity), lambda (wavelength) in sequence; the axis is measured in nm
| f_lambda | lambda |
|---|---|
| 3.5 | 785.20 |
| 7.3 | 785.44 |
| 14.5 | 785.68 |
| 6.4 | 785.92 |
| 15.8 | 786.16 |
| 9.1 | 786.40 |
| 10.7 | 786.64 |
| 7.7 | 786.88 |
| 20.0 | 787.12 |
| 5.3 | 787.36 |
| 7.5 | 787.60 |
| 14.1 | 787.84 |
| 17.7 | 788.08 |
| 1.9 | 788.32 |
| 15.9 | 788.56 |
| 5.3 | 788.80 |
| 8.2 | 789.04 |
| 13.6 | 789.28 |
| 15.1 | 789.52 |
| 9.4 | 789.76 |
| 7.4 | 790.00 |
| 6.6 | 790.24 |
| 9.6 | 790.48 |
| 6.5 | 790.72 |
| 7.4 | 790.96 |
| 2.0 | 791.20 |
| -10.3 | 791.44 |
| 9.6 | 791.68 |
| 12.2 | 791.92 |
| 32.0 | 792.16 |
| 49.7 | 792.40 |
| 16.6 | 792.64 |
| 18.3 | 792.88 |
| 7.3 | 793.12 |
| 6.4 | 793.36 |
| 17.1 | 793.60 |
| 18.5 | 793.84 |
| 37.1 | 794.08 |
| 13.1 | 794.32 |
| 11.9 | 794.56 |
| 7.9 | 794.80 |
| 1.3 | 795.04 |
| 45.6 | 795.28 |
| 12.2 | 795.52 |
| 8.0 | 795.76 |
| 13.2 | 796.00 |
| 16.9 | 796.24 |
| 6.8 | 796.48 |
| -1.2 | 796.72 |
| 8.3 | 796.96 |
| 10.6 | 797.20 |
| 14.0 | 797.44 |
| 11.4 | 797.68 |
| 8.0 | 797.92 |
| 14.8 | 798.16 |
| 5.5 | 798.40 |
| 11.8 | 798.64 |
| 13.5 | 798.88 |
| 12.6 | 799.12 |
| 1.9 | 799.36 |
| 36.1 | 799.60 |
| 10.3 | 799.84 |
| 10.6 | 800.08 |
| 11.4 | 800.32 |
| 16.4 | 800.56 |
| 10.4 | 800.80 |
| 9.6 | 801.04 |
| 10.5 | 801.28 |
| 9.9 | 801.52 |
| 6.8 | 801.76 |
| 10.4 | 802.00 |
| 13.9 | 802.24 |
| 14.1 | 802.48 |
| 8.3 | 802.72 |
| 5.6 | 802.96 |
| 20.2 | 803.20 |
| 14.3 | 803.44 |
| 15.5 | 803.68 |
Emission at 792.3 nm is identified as [S II] 6716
